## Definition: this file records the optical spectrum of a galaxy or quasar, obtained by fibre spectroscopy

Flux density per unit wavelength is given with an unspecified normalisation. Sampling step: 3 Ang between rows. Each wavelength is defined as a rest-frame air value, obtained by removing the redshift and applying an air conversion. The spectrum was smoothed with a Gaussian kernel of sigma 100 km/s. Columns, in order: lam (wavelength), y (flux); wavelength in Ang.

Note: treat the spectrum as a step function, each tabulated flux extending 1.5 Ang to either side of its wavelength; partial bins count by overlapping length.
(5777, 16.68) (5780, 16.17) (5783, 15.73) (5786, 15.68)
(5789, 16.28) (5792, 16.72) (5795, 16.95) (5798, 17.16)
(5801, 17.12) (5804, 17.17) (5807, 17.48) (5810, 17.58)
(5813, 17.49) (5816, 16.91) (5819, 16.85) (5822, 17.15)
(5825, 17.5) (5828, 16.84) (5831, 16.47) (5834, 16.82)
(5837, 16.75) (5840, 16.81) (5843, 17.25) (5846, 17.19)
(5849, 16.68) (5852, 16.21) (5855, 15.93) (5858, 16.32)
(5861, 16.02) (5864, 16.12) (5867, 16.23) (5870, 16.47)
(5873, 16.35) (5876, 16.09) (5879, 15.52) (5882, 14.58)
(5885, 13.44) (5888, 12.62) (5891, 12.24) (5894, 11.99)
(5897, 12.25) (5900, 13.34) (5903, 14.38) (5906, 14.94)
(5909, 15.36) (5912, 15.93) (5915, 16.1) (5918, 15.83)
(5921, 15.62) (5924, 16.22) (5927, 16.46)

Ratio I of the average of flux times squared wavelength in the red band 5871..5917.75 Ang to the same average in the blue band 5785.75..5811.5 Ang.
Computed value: 0.88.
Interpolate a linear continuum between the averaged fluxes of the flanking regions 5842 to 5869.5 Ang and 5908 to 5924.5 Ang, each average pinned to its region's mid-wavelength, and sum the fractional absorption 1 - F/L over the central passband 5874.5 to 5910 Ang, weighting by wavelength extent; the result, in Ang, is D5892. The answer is 4.8 Ang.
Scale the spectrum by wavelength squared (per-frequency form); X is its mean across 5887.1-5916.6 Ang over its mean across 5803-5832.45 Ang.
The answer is 0.84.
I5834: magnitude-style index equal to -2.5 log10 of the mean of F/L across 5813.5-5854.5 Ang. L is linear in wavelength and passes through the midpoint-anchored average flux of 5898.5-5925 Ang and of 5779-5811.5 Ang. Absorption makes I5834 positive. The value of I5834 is -0.040 mag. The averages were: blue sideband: 16.7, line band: 16.9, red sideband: 15.3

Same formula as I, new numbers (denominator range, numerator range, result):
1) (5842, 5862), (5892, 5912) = 0.85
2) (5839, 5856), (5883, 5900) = 0.77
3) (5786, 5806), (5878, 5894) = 0.83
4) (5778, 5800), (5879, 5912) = 0.87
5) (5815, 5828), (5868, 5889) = 0.90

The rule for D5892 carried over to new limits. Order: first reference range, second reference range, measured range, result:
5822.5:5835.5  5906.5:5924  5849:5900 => 4.4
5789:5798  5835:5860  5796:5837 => -0.9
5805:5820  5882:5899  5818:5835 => -0.5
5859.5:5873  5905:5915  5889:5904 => 2.8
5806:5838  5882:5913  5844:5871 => -1.6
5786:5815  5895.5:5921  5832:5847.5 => -0.7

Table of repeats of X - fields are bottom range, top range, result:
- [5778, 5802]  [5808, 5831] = 1.05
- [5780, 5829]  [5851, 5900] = 0.90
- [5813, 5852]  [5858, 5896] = 0.89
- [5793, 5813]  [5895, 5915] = 0.87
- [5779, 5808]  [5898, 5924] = 0.95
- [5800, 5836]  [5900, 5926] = 0.93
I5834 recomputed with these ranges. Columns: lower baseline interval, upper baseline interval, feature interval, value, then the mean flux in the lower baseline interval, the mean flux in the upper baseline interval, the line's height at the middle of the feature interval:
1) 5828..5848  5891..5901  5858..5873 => -0.10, 16.9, 12.4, 14.8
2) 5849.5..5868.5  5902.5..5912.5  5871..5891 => 0.08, 16.2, 15.2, 15.7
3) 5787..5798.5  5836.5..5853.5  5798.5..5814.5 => -0.04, 16.7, 16.8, 16.7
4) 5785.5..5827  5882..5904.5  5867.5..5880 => -0.16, 17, 13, 13.9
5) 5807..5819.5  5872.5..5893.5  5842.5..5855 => -0.07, 17.3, 14.2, 15.7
